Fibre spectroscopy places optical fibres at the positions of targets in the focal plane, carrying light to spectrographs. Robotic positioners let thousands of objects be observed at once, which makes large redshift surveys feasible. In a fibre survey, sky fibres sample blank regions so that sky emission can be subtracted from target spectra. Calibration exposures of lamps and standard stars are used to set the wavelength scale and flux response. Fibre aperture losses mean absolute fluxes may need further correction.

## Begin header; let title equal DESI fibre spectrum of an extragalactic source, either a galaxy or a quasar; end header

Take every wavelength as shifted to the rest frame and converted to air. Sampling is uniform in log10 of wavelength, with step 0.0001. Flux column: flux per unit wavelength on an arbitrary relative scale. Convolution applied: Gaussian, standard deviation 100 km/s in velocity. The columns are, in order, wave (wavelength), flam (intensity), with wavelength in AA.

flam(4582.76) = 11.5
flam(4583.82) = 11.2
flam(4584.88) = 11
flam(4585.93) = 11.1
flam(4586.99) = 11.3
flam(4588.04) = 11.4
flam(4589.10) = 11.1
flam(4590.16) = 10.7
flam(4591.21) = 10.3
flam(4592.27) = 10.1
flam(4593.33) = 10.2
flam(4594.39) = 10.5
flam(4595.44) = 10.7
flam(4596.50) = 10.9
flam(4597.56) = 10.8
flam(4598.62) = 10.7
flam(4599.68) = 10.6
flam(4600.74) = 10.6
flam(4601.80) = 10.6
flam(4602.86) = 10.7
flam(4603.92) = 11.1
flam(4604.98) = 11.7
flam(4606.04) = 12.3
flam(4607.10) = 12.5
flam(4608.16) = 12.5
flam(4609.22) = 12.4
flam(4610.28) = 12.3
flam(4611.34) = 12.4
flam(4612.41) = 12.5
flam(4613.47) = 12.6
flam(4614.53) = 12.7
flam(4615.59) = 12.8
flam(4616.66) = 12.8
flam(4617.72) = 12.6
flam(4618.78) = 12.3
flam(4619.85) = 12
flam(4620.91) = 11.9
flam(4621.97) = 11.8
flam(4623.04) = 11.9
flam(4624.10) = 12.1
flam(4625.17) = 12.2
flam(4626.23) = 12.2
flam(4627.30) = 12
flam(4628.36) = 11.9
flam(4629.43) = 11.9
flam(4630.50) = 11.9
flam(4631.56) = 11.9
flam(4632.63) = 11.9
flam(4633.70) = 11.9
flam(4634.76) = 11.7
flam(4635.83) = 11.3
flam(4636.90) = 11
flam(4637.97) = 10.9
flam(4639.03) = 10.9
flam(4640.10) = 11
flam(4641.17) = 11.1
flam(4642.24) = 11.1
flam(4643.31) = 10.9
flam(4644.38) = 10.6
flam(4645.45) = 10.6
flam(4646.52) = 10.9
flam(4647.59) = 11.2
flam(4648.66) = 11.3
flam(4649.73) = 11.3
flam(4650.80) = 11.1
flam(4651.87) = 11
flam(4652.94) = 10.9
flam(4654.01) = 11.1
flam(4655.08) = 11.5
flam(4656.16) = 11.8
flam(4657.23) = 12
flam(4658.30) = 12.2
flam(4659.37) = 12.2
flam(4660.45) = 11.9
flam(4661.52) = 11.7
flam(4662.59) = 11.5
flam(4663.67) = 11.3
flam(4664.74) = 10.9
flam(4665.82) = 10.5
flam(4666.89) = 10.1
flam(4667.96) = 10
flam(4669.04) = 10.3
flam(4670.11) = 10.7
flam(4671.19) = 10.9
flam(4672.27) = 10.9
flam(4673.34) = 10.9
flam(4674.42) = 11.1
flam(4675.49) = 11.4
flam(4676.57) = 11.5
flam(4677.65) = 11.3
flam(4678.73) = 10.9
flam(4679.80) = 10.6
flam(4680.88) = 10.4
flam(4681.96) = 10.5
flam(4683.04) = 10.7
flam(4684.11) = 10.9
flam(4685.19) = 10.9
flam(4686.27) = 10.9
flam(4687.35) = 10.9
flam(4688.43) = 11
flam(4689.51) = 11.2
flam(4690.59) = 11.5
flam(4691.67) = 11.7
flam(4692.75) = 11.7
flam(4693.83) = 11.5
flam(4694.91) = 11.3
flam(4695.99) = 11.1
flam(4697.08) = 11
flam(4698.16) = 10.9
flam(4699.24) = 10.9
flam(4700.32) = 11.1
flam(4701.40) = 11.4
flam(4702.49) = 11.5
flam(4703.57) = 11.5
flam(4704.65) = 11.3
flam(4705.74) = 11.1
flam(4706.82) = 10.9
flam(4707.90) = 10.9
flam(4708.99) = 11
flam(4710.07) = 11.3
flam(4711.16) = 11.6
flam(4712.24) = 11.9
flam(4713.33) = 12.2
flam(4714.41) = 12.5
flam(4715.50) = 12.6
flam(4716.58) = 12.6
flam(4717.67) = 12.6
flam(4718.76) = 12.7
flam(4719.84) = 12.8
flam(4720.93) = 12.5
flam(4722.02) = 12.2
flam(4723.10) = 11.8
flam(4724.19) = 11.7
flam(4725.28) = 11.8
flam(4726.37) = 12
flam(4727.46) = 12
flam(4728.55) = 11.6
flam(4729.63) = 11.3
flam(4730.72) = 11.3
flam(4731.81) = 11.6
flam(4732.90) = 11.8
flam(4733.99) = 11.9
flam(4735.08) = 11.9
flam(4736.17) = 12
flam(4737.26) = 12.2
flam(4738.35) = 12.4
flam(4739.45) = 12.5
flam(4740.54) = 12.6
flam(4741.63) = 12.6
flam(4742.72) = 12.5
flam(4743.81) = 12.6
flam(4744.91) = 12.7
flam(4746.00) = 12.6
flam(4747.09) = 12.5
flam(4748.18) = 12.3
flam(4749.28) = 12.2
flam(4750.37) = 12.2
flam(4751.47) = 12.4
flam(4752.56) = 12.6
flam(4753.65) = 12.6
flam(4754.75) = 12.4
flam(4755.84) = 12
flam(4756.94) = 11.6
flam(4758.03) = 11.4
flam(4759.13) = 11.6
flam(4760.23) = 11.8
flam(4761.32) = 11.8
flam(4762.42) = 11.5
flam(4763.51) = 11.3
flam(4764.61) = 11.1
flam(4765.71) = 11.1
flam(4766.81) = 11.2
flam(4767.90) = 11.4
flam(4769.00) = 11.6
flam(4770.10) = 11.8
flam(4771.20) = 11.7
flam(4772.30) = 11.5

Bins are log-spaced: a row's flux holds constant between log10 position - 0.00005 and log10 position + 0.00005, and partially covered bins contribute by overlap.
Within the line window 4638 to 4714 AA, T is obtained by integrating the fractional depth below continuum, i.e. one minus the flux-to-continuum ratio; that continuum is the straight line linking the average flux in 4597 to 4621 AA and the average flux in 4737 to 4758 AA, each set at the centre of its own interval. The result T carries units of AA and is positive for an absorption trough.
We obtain 6.1 AA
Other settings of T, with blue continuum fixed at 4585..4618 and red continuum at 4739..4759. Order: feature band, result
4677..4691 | 1.2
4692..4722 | 1.1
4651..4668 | 0.7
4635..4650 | 0.9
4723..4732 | 0.4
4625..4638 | -0.1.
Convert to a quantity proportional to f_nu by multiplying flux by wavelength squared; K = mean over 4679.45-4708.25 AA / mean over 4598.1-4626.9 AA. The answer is 0.96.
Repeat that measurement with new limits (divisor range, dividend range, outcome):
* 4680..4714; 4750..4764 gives 1.10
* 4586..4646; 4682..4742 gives 1.05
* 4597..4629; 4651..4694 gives 0.96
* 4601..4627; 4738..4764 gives 1.07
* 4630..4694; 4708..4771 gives 1.11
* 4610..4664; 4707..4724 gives 1.07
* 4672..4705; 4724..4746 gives 1.11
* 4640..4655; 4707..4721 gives 1.12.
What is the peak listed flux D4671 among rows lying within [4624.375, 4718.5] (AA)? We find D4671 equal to 12.6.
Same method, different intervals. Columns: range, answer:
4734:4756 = 12.7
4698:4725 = 12.8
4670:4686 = 11.5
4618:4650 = 12.3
